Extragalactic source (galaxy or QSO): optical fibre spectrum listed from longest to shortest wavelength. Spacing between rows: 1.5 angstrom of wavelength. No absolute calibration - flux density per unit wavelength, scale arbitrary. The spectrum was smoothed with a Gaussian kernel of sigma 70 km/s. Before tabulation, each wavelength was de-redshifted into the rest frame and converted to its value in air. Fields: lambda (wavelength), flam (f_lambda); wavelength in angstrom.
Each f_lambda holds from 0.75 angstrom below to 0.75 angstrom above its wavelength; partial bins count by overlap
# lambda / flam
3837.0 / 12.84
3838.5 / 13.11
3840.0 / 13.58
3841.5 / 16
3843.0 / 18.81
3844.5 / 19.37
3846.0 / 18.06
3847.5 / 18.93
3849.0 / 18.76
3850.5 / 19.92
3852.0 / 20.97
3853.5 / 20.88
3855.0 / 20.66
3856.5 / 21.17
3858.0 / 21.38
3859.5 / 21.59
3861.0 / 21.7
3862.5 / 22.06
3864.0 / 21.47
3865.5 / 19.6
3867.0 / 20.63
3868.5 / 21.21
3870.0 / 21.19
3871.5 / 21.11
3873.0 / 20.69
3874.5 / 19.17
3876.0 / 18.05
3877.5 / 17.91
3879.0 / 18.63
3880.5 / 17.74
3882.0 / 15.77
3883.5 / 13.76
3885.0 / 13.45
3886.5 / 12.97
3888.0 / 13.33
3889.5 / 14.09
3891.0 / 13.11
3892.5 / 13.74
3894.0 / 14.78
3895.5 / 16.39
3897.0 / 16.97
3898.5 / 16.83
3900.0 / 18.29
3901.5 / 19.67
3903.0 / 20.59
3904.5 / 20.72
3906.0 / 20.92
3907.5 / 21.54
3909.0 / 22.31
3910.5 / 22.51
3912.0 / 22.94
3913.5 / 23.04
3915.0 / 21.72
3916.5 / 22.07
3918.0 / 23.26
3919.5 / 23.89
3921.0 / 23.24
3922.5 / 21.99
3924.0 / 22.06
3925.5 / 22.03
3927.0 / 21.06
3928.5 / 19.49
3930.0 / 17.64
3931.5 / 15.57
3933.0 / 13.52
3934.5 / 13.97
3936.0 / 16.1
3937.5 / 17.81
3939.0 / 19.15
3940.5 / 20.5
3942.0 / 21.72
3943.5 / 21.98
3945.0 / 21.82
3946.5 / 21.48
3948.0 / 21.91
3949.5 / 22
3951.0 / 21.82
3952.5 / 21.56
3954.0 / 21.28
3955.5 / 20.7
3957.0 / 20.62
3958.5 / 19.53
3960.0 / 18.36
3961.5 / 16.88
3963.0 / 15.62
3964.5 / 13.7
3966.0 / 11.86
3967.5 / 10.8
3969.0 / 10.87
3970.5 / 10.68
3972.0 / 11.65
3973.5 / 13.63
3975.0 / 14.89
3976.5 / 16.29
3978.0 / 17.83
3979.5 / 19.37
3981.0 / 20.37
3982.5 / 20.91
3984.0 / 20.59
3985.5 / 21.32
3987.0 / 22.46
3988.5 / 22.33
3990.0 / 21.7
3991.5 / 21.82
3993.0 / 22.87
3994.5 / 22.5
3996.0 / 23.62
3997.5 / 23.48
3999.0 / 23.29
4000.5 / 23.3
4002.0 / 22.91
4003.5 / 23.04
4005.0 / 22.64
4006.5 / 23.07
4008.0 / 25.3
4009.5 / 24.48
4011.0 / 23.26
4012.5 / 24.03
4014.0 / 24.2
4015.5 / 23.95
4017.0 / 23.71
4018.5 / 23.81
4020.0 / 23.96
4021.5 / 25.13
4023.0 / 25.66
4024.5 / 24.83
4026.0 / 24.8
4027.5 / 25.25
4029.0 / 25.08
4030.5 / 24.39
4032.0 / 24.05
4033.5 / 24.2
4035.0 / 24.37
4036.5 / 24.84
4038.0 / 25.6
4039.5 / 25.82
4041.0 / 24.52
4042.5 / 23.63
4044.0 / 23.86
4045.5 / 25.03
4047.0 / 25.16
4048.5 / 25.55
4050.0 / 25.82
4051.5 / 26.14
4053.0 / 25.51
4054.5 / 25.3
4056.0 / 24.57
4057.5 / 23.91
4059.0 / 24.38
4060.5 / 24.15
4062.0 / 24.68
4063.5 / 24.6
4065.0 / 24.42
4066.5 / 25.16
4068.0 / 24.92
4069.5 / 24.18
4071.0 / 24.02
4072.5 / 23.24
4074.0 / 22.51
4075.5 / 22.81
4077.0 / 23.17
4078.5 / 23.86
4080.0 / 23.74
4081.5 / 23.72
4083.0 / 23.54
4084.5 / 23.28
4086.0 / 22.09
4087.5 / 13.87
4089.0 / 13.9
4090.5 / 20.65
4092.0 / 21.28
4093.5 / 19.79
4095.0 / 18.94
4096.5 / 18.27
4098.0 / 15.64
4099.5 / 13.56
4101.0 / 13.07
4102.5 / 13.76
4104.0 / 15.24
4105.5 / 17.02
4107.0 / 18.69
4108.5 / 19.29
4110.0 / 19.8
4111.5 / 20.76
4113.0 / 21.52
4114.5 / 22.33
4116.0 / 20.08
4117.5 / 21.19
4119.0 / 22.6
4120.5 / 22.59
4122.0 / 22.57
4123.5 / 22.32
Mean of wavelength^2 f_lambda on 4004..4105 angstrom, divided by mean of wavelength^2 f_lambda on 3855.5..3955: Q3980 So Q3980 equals 1.27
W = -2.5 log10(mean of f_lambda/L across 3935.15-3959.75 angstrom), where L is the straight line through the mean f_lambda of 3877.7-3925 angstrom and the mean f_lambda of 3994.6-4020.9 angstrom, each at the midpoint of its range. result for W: 0.02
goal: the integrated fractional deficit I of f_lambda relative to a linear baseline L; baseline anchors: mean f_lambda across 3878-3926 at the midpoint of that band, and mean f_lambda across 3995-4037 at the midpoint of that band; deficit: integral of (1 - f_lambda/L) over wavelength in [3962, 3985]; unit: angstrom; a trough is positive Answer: 7.1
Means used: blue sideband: 18.9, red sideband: 24.1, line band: 15.4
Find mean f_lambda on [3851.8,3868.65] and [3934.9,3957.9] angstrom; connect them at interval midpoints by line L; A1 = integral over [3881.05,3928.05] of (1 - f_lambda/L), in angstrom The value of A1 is 4.12 angstrom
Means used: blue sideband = 21.1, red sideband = 20.6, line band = 19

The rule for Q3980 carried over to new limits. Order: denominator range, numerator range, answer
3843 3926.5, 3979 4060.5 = 1.31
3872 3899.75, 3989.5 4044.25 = 1.60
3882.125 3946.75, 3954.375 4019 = 1.10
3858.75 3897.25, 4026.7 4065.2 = 1.52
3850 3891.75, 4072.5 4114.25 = 1.17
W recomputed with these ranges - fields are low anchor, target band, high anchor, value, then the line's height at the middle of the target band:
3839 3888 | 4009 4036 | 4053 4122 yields -0.19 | 20.5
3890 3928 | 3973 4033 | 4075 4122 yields -0.13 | 19.9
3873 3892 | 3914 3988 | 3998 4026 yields 0.06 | 20.1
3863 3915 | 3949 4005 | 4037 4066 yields 0.15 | 21.9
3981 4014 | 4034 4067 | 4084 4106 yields -0.25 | 19.8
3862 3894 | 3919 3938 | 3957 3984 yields -0.15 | 16.6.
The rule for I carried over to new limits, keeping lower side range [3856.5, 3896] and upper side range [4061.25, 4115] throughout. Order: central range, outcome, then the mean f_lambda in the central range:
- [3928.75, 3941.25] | 1.2 angstrom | 16.9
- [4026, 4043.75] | -4.2 angstrom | 24.7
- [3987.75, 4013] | -4.7 angstrom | 23.1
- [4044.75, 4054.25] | -2.6 angstrom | 25.5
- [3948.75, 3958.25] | -1.2 angstrom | 21.2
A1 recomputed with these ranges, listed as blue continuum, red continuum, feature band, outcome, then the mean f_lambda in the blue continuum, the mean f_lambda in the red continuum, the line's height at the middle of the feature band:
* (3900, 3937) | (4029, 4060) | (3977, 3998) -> 1.3 angstrom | 20.4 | 24.8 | 22.8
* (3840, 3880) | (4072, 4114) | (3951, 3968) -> 1.8 angstrom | 19.9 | 19.5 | 19.7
